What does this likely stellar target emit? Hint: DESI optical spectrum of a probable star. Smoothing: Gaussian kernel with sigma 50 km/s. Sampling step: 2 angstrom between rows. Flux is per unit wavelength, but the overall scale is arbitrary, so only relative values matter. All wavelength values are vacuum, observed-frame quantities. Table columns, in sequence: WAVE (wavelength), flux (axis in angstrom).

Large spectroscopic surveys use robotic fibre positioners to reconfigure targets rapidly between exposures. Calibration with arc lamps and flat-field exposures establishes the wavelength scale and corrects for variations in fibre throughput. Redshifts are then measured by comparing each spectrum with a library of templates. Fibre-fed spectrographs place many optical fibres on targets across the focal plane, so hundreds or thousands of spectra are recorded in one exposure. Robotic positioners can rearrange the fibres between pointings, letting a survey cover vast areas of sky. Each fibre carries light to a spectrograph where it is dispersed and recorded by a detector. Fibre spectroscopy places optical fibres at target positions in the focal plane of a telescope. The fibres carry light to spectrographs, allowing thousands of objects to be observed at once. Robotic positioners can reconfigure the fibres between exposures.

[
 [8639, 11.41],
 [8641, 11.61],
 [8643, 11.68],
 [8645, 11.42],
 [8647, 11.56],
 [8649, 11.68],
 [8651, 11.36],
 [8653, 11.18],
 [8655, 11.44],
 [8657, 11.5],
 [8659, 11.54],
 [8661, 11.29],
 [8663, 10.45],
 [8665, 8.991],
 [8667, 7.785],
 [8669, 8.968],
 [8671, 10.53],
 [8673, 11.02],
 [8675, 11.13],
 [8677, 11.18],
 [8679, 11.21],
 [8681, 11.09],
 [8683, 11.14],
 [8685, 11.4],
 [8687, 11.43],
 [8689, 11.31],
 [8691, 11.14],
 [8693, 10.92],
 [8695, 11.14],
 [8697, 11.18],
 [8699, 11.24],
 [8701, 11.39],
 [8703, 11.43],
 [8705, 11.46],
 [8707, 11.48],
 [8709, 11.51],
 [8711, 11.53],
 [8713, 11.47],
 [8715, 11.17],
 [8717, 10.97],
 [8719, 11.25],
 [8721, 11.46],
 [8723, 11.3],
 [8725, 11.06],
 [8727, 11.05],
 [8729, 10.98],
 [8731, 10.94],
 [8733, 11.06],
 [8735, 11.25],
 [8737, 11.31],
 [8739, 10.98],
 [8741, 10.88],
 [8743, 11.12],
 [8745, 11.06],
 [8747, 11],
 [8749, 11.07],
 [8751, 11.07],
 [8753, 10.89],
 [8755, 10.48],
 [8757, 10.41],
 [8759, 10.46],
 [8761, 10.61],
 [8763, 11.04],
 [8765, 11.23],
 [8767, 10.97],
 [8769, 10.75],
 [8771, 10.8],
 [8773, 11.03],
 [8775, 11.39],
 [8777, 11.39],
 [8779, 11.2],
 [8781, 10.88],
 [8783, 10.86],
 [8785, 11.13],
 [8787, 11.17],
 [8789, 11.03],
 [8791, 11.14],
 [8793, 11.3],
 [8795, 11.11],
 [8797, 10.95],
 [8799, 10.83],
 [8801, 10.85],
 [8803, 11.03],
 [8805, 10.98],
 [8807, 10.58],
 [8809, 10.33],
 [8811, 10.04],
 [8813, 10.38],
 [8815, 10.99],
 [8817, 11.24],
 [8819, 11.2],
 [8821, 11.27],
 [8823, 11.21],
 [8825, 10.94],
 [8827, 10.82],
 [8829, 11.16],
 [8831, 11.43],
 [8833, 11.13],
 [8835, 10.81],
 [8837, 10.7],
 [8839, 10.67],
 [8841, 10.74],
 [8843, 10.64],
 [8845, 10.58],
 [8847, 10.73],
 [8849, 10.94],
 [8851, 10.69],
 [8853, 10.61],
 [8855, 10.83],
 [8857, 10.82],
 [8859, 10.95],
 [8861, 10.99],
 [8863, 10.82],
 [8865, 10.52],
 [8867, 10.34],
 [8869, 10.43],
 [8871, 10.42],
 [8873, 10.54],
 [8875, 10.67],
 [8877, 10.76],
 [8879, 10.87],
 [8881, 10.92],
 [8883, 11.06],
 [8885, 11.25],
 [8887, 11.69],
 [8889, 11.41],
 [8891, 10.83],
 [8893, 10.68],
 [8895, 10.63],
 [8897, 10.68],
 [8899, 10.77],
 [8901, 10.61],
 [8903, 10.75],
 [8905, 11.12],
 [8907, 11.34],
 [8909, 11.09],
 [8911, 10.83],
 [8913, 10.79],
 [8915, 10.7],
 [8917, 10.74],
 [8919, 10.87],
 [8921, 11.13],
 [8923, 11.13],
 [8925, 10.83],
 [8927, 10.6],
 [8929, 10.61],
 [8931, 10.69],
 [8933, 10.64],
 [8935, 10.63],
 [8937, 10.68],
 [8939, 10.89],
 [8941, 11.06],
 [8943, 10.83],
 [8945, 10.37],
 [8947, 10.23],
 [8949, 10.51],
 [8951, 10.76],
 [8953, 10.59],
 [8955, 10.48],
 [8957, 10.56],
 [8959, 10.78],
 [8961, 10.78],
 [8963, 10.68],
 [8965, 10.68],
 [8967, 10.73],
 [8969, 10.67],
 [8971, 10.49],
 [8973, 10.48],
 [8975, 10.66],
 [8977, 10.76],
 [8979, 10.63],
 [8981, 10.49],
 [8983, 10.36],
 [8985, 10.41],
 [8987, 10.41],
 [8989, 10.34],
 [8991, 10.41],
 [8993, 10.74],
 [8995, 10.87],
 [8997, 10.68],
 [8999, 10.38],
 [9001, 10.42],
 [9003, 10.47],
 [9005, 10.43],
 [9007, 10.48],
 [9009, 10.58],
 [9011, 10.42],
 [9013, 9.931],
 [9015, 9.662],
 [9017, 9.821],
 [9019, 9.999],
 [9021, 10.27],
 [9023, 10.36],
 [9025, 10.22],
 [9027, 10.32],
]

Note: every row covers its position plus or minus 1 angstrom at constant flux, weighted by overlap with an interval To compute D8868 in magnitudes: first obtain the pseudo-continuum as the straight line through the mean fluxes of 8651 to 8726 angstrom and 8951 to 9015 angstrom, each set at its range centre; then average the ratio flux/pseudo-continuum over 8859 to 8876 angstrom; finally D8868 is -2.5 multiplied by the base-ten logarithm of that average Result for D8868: 0.01 mag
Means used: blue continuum 11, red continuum 10.5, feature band 10.6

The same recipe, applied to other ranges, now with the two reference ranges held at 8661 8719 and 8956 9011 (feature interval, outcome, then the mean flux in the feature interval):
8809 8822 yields -0.004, 10.8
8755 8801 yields -0.015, 11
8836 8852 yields 0.003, 10.7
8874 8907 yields -0.025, 10.9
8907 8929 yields -0.024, 10.9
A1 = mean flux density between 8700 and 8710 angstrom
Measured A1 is 11.5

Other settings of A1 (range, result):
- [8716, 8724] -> 11.2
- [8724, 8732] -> 11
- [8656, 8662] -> 11.4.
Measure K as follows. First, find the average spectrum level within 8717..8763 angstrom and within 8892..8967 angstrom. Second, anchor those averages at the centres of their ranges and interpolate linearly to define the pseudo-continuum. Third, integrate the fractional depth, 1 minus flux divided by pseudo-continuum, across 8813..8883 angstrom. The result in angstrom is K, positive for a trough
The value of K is 0.1 angstrom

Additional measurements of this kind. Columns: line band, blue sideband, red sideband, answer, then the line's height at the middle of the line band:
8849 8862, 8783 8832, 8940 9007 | 0.0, 10.9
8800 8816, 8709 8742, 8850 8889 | 0.5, 11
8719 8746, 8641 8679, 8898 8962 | -0.7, 10.8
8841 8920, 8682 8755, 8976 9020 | -0.7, 10.7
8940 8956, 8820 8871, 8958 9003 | 0.1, 10.6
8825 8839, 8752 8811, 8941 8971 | -0.2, 10.8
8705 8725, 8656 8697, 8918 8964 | -1.1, 10.8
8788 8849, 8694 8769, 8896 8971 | 0.3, 10.9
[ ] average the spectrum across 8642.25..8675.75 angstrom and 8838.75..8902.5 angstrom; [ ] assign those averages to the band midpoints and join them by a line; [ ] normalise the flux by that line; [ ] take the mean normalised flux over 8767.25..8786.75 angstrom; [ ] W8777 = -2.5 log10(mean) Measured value -0.026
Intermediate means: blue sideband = 10.8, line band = 11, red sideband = 10.8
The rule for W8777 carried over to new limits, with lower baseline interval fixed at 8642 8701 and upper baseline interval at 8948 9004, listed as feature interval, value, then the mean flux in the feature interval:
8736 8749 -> -0.02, 11.1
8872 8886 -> -0.02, 10.9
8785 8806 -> -0.02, 11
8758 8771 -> 0.00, 10.8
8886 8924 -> -0.03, 10.9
